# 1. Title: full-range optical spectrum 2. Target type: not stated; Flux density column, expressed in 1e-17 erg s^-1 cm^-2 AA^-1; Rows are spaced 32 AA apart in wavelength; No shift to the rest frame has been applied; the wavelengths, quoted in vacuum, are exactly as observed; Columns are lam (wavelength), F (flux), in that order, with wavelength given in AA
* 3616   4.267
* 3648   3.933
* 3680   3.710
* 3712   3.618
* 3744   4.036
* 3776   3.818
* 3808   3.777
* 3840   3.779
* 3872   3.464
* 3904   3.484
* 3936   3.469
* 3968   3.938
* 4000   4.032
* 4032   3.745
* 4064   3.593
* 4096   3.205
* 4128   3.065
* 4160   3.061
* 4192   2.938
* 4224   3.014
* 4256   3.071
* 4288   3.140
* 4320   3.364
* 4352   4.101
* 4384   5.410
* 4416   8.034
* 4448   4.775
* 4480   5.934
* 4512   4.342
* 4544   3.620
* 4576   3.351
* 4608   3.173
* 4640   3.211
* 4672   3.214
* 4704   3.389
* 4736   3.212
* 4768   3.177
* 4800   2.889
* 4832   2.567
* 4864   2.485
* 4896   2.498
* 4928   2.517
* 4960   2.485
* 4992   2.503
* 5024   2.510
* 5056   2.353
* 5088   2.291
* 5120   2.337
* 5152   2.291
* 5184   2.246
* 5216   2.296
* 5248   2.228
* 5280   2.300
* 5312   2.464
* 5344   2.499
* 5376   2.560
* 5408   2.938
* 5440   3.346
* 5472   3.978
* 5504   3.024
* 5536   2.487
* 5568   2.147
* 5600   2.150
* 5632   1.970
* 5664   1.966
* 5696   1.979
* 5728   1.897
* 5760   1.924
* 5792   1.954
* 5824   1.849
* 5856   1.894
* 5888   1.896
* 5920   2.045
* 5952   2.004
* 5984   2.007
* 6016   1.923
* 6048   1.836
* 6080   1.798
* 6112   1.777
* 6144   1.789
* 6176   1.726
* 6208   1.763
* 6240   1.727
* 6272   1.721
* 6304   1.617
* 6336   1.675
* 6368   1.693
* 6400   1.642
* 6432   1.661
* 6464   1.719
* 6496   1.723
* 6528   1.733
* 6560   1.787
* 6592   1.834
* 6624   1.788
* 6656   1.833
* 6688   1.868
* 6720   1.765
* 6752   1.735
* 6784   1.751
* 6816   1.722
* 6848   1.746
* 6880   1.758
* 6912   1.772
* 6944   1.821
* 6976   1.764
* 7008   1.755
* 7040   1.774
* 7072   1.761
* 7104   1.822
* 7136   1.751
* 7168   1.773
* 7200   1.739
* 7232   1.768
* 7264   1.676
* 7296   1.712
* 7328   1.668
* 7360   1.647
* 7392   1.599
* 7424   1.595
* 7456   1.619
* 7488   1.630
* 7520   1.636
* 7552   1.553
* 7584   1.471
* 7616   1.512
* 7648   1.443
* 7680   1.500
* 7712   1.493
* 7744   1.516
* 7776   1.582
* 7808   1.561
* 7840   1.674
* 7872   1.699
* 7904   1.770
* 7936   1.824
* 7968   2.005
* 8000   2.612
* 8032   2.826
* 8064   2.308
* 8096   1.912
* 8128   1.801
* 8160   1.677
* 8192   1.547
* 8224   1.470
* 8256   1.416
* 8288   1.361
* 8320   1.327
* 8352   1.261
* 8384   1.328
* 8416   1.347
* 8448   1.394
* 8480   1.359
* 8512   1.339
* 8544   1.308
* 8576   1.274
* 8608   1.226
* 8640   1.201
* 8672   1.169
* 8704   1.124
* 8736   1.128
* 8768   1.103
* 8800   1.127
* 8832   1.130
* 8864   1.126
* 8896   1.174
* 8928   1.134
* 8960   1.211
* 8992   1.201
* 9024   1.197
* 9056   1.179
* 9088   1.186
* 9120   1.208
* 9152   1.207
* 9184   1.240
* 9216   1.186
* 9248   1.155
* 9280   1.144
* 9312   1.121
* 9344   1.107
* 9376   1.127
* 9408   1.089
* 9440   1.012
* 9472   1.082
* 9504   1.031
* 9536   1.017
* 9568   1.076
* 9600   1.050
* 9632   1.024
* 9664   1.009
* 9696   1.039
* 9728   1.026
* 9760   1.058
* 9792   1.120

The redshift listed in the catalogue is 1.863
